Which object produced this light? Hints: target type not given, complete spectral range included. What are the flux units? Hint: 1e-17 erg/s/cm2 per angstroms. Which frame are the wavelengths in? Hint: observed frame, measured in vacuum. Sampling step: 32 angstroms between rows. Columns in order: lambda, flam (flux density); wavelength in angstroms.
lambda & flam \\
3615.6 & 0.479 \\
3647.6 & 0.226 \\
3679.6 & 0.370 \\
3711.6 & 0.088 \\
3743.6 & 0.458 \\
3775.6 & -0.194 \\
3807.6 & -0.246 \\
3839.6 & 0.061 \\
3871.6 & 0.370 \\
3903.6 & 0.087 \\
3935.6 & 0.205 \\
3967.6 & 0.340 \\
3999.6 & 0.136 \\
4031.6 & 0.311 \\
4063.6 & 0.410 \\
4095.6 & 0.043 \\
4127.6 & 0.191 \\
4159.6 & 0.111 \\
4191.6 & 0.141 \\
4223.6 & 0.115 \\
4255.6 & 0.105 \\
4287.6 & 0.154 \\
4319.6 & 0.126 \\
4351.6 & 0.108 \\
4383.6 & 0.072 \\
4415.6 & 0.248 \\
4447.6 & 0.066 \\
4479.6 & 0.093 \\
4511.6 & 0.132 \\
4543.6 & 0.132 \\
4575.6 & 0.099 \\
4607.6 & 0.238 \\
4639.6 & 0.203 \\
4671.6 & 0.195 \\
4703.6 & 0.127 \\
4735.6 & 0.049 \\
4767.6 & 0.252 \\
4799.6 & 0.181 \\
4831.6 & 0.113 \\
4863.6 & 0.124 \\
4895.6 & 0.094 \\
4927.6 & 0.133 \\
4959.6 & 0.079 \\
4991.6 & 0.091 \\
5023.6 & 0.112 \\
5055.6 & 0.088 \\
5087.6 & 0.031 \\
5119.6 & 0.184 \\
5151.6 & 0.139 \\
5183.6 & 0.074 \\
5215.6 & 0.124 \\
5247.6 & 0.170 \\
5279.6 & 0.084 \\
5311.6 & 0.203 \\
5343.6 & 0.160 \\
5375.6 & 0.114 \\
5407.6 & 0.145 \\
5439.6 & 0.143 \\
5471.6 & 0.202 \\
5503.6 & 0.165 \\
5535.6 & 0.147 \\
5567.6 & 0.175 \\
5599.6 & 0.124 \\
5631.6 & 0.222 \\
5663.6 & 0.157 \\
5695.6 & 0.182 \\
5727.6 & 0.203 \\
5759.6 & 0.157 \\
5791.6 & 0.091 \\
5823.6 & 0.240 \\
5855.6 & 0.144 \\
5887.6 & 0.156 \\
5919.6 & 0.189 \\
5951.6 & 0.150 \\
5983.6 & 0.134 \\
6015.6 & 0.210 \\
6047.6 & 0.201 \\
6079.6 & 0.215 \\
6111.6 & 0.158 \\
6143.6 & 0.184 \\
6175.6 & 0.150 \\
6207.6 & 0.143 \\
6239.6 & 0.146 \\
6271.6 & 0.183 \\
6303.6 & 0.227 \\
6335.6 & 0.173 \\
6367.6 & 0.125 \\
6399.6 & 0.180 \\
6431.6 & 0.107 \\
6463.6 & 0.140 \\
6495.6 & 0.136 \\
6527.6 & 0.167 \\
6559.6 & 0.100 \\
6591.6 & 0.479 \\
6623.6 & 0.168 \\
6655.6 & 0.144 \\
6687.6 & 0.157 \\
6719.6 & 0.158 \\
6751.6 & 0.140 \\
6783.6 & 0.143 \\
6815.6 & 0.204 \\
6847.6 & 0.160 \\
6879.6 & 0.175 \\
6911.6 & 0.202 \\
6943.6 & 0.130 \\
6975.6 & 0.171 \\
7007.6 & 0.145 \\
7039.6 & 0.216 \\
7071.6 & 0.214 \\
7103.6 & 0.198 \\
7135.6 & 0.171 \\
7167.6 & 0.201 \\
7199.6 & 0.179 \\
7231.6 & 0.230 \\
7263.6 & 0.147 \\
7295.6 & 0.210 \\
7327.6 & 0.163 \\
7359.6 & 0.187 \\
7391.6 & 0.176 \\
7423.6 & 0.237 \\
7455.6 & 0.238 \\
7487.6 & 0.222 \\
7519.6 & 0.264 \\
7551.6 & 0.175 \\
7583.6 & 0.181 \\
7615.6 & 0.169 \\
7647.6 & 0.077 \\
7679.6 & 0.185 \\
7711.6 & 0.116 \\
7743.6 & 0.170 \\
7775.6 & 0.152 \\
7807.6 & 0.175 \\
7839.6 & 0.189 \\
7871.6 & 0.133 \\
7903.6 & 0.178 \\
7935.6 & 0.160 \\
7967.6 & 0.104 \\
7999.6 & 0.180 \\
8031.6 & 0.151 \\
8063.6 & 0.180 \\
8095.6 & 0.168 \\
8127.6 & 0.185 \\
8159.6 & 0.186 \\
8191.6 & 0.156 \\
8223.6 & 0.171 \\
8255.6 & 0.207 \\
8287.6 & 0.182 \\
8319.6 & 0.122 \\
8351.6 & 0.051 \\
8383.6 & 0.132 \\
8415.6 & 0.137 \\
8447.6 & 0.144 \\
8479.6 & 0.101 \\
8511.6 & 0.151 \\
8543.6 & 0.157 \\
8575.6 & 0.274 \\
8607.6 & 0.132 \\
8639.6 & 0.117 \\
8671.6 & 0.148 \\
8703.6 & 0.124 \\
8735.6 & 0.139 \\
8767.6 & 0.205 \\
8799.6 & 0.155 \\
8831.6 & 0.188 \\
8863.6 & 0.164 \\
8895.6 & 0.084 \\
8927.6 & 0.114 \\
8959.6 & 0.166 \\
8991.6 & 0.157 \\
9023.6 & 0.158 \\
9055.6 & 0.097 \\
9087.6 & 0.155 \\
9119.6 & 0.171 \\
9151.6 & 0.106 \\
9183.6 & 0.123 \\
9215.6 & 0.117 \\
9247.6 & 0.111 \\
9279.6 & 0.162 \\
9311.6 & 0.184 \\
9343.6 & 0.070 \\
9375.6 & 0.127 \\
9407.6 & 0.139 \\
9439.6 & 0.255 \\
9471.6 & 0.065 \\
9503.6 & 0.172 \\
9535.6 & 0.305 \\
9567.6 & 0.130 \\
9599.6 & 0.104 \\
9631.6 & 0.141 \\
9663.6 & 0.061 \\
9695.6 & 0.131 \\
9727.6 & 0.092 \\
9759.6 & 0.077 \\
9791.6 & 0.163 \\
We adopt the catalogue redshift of 0.76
